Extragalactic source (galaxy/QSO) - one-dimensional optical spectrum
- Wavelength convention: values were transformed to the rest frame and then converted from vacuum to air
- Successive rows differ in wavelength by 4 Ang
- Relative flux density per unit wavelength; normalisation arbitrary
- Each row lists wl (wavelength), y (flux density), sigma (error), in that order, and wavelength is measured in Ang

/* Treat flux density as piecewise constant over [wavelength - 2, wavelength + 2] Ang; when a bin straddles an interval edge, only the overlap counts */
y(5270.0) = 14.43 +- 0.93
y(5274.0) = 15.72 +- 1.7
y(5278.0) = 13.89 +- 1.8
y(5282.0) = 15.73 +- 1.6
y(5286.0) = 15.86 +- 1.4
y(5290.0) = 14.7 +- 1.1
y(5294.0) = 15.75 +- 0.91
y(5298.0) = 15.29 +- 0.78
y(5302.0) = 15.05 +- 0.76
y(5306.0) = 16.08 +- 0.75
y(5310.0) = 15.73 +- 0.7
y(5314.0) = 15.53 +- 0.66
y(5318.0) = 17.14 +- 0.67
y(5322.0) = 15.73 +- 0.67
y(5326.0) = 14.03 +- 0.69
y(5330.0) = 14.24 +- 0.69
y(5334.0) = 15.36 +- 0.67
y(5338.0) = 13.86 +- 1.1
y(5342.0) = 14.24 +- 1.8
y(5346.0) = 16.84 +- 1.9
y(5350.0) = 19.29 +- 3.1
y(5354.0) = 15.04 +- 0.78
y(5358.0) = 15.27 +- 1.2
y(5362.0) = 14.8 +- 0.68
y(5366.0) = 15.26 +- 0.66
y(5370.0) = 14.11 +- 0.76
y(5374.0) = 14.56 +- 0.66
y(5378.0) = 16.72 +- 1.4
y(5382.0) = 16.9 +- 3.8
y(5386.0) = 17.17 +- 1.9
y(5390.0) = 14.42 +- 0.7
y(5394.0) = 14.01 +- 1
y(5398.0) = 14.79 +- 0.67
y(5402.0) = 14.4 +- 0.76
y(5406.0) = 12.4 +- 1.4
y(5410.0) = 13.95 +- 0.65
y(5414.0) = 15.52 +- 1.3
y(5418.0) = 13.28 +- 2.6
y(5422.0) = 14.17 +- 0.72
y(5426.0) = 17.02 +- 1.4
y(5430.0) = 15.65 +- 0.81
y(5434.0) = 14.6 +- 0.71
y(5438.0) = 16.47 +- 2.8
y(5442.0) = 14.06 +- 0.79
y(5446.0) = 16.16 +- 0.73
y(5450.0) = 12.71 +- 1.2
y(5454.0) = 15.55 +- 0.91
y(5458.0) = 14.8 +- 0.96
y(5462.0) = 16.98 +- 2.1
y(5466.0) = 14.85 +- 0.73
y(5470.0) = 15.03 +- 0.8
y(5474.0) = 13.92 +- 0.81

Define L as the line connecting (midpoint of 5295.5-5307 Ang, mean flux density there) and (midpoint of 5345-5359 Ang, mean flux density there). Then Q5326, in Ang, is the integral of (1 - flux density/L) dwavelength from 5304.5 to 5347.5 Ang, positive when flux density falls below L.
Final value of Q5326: 1.9 Ang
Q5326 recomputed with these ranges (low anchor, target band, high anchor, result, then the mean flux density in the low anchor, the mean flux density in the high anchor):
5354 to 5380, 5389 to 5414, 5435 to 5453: 1.5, 15.1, 14.9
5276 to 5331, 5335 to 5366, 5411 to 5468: -0.6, 15.4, 15.1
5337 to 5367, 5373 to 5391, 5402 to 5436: -1.1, 15.6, 14.6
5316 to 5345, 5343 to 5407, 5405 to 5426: -3.5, 15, 14.2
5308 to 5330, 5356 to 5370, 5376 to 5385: 1.3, 15.5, 16.8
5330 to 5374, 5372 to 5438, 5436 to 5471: 1.0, 15.3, 15.2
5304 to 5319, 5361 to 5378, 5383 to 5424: 0.2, 16.1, 14.5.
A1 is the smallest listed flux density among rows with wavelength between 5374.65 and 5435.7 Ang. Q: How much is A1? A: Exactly 12.4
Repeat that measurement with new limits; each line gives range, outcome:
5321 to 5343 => 13.86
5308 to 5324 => 15.53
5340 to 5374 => 14.11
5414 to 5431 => 13.28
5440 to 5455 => 12.71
